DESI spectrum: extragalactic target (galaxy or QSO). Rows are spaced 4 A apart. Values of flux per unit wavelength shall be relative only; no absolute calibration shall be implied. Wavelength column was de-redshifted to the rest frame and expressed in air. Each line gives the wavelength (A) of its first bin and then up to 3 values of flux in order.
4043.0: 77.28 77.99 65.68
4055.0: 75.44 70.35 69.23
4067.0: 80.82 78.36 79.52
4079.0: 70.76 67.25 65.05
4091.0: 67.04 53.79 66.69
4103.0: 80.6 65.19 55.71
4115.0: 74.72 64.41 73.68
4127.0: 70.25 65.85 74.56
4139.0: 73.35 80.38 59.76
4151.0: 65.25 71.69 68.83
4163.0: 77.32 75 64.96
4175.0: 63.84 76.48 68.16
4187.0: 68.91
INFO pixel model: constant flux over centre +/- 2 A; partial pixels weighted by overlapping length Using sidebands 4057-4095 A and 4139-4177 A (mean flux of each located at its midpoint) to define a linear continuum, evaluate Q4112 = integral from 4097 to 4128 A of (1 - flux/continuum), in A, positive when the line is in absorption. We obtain 0.7 A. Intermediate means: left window 71.1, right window 69.9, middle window 68.9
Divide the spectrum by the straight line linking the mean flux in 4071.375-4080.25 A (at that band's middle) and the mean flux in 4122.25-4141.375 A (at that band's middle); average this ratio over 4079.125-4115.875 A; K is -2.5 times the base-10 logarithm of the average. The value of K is 0.13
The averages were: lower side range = 76.1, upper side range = 71.6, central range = 66.2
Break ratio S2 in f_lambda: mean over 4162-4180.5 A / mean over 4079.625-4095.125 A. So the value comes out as 1.1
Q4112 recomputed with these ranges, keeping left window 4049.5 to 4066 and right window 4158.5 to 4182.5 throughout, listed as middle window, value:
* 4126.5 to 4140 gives 0.0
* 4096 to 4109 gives 0.3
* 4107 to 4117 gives 0.8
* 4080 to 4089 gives 0.5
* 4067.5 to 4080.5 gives -1.1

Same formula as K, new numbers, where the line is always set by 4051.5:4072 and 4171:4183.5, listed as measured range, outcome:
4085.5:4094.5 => 0.14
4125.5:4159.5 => 0.01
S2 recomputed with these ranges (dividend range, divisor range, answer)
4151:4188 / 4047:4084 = 0.96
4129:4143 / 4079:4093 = 1.08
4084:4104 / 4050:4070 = 0.90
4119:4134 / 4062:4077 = 0.90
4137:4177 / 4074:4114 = 1.04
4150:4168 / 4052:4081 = 0.96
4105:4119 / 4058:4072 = 0.87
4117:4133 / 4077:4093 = 1.02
